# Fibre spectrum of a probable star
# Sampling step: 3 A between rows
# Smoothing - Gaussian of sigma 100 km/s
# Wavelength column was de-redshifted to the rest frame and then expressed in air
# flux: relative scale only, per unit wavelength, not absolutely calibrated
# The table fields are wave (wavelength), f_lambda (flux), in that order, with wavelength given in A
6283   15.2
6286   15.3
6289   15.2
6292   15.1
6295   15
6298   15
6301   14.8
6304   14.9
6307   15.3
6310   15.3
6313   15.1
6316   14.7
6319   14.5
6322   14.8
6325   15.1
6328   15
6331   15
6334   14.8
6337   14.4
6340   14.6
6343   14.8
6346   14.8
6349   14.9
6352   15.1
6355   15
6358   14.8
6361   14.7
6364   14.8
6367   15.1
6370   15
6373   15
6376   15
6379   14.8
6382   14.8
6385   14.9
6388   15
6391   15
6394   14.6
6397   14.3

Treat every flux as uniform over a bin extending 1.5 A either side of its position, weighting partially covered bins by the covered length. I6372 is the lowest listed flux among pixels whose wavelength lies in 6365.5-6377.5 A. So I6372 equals 15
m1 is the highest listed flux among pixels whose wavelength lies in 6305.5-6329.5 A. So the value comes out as 15.3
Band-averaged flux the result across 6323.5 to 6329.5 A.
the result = 15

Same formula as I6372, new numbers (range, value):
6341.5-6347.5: 14.8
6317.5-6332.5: 14.5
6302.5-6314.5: 14.9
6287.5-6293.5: 15.1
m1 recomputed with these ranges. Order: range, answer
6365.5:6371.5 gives 15.1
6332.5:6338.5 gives 14.8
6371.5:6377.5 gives 15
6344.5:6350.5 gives 14.9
